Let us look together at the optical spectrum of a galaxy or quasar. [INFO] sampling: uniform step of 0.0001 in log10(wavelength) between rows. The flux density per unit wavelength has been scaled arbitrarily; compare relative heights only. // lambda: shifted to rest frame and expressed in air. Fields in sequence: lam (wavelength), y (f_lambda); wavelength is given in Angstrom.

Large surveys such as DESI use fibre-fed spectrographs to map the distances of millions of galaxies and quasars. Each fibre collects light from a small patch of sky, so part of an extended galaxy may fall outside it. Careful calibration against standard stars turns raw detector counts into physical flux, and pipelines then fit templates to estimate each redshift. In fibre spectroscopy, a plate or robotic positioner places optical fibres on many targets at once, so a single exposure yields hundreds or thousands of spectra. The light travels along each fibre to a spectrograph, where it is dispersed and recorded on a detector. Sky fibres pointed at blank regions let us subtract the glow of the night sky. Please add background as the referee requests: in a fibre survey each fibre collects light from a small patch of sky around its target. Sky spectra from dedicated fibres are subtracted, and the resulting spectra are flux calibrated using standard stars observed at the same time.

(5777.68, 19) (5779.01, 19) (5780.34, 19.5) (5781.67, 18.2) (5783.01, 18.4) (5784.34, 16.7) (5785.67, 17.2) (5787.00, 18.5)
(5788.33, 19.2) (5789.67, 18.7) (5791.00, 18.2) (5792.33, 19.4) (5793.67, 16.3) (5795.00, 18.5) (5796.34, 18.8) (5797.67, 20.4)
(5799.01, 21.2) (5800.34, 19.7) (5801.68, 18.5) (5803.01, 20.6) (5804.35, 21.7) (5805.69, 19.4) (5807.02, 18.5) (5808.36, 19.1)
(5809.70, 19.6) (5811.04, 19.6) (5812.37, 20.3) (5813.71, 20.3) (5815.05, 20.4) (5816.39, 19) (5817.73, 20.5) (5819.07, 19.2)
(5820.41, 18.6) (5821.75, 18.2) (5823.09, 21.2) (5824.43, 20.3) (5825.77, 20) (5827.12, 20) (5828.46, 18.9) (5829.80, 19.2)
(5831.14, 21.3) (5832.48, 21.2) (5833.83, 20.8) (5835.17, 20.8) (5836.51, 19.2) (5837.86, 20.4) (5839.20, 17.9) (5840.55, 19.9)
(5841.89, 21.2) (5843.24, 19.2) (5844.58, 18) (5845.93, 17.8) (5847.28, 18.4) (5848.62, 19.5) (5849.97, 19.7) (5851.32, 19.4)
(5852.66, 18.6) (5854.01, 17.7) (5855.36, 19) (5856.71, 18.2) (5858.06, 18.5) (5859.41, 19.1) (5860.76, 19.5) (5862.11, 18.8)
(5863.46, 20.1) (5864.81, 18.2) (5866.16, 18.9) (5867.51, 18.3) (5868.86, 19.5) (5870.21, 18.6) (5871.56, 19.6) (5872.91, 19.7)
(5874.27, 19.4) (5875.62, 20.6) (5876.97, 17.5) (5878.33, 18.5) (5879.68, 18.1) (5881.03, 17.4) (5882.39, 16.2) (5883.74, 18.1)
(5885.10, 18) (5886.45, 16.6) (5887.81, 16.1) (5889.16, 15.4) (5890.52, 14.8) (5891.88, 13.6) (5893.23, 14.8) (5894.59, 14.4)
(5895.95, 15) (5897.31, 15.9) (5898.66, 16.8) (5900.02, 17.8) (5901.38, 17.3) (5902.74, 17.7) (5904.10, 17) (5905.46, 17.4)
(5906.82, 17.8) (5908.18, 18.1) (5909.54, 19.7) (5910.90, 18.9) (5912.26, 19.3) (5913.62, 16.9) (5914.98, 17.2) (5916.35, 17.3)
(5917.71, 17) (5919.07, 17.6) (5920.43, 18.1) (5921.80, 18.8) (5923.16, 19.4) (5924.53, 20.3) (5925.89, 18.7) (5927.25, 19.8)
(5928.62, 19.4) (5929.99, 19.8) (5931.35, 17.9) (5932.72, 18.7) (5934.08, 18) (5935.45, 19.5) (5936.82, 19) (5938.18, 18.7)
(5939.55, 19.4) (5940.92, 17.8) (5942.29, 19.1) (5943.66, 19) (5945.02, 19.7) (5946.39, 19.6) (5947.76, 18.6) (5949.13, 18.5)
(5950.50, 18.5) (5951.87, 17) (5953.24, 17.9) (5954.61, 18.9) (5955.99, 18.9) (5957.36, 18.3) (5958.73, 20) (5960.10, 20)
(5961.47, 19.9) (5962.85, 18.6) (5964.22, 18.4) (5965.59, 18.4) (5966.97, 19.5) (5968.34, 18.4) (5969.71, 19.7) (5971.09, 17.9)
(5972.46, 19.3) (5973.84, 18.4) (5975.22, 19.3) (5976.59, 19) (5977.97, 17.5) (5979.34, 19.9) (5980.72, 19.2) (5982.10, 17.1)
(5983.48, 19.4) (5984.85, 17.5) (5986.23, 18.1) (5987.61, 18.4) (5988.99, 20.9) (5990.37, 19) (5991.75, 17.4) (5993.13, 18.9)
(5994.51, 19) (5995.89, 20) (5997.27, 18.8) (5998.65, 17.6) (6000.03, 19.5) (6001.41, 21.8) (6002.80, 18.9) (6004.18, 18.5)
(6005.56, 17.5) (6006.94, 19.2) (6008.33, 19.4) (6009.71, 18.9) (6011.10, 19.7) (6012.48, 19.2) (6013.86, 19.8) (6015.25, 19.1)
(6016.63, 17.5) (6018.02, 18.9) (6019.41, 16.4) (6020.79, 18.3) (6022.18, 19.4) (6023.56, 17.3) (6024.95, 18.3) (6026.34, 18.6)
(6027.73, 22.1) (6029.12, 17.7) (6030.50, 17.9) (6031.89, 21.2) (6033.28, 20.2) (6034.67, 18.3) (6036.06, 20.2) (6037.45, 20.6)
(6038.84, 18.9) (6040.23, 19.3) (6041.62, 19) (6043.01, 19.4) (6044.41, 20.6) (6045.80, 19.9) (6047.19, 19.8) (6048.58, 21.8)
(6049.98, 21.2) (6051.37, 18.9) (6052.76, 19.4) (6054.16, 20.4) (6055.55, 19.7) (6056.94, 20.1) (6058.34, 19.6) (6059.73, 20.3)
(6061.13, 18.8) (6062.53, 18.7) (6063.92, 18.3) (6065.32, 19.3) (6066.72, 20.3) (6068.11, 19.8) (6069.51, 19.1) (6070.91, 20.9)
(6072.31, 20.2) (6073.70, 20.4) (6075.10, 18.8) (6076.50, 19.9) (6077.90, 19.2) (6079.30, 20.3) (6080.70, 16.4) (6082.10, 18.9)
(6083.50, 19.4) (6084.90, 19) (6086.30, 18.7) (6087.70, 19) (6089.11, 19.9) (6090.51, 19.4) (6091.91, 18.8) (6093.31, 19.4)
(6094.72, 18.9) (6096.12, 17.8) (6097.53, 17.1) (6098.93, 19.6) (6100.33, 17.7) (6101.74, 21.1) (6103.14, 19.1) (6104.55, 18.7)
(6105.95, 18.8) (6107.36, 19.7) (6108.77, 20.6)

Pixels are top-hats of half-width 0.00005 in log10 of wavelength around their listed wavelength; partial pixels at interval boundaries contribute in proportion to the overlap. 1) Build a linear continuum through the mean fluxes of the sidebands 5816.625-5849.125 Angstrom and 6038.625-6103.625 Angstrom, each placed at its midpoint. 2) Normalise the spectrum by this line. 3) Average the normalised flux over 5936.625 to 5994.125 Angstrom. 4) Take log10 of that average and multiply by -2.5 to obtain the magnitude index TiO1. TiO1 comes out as 0.04 mag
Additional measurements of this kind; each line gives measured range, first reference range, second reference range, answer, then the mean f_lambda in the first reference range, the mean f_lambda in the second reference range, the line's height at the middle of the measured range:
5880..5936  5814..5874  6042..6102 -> 0.110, 19.4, 19.4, 19.4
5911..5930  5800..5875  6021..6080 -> 0.057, 19.4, 19.6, 19.5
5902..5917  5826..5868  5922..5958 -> 0.063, 19.3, 18.9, 19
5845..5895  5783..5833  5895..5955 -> 0.046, 19.4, 18.3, 18.8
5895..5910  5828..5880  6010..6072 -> 0.121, 19.2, 19.4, 19.3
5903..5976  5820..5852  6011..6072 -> 0.049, 19.6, 19.4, 19.5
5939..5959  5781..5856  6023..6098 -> 0.037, 19.3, 19.4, 19.4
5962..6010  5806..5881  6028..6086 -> 0.037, 19.3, 19.6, 19.5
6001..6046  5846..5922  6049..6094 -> -0.004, 17.9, 19.5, 19.1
